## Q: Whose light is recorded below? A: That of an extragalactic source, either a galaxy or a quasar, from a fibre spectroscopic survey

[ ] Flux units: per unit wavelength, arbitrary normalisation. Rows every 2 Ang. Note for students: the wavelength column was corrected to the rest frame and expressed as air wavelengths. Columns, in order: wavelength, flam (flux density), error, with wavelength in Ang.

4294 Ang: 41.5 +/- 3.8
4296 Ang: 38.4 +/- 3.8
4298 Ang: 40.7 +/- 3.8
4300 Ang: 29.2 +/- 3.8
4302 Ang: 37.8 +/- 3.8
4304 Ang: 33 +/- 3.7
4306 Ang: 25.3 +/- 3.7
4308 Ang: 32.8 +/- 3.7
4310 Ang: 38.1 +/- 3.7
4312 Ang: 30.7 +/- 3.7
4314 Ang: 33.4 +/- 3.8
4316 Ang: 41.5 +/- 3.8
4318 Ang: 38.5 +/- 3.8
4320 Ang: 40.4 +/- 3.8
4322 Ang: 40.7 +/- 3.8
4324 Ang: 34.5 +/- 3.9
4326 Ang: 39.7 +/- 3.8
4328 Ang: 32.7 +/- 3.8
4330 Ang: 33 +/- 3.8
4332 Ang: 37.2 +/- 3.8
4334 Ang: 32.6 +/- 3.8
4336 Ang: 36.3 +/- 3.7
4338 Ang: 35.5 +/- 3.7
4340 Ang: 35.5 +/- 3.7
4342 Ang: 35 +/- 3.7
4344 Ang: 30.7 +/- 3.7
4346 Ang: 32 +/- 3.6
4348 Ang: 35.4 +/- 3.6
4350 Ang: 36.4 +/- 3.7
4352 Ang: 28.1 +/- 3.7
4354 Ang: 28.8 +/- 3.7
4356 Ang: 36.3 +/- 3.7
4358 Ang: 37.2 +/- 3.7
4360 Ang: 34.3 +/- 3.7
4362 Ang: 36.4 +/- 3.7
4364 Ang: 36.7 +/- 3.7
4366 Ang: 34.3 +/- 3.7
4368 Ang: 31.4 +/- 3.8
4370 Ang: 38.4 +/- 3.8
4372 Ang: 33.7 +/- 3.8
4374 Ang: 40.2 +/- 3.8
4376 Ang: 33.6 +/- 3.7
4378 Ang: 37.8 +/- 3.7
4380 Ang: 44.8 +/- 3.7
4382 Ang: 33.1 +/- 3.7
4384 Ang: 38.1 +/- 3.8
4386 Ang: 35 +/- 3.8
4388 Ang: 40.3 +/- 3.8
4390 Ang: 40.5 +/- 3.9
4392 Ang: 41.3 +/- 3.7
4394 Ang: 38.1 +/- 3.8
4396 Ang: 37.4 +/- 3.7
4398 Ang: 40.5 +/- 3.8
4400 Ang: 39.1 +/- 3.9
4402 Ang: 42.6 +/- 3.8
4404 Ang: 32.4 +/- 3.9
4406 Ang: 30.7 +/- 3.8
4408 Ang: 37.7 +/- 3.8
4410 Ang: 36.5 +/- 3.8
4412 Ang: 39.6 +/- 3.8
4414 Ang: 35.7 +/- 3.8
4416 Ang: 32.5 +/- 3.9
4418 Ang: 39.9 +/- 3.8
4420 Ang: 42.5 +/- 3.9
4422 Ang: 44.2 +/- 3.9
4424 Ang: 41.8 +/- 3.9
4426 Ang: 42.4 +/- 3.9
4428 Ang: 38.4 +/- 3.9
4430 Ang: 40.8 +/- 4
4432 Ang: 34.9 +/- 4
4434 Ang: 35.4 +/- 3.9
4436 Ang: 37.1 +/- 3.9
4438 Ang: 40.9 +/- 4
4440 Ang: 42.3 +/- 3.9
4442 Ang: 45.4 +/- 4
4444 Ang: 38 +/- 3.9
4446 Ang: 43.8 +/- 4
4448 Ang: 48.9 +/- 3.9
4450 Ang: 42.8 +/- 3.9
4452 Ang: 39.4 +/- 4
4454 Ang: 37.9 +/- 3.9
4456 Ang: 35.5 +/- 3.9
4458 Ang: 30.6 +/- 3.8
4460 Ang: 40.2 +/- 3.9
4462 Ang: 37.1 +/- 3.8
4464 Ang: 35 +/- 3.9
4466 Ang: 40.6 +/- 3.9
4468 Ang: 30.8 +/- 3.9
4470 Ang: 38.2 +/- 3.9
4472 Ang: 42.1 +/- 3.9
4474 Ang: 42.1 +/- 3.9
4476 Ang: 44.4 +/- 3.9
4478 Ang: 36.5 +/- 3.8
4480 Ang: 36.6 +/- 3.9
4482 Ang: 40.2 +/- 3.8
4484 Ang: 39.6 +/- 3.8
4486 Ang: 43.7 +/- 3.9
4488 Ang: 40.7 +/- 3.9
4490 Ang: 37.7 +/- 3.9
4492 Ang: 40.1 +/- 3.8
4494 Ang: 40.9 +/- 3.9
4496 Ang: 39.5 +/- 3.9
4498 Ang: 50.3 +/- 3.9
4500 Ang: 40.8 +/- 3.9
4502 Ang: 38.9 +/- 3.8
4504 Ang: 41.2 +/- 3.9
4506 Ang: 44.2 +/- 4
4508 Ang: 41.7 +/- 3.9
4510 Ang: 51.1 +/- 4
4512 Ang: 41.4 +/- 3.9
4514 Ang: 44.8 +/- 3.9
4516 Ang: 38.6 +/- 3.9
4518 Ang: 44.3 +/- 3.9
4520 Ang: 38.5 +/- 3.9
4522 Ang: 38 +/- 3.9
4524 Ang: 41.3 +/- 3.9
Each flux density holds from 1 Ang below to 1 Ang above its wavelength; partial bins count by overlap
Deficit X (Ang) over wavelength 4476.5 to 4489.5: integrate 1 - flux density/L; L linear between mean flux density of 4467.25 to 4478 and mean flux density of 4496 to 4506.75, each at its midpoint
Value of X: 0.3 Ang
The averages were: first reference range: 39.4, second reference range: 42.7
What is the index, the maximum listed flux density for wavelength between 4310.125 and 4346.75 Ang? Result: 41.5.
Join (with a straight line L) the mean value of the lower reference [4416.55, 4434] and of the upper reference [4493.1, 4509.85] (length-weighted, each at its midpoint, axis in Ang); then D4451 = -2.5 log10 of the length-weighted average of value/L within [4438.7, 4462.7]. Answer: 0.02 mag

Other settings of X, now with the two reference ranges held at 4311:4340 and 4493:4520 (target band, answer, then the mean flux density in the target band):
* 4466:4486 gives 1.1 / 39.3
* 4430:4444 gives 0.3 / 39.3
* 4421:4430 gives -0.4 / 41.6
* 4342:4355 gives 1.7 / 32.1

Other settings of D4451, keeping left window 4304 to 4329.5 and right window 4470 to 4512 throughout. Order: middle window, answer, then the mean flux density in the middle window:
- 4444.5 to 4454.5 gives -0.06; 42.6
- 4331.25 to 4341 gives 0.03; 35.4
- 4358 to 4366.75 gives 0.04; 35.7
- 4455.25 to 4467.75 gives 0.12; 36.2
